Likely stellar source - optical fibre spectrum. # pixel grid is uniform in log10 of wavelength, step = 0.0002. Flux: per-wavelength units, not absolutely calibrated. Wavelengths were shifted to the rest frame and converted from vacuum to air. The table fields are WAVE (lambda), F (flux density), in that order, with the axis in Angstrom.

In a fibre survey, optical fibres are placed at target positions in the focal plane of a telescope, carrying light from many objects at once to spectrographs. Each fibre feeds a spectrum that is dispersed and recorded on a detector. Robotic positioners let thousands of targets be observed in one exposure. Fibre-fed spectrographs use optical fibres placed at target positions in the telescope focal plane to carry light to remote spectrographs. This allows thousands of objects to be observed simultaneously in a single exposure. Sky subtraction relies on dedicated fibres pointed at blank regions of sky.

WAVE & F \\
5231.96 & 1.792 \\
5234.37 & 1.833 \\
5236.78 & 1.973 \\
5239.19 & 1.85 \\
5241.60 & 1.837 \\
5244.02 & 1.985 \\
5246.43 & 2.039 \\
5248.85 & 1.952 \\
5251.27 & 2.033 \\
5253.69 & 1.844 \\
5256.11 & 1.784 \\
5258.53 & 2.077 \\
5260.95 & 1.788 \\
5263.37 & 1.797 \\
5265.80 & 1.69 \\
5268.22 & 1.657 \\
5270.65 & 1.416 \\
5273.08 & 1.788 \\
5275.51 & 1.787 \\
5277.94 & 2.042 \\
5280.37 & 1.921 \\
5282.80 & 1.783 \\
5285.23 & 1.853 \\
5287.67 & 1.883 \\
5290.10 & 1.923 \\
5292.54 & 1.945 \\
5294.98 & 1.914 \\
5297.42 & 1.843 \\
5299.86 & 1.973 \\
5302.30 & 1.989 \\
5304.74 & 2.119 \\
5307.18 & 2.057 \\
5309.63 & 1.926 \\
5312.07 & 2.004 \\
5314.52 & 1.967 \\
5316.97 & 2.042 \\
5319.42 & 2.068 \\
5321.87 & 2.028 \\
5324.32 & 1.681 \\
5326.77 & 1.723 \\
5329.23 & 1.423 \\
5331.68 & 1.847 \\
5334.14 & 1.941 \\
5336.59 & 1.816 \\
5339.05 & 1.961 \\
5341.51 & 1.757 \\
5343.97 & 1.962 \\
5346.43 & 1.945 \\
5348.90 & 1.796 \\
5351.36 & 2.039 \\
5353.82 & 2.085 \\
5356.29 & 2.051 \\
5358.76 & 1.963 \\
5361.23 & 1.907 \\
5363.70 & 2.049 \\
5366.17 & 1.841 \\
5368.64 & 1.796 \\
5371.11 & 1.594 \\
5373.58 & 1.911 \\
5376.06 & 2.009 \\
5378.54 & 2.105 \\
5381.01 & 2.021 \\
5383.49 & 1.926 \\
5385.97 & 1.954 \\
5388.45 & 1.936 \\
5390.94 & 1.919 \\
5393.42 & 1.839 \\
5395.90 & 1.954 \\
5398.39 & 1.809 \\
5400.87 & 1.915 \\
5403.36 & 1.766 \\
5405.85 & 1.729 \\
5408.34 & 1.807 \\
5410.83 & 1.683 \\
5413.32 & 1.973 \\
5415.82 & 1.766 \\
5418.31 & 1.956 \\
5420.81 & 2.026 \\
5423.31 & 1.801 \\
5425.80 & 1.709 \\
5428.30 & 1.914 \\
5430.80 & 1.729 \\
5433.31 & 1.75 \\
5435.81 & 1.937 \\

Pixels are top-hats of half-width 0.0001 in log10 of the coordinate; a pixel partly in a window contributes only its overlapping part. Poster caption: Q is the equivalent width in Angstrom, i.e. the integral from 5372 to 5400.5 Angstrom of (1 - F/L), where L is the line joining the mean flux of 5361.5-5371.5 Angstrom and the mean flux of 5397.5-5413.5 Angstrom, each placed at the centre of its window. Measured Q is -1.78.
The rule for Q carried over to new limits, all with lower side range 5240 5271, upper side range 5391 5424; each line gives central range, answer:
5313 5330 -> -0.1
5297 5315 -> -1.4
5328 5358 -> -0.6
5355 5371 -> -0.5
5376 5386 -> -0.8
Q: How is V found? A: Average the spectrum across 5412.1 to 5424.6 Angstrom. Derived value 1.9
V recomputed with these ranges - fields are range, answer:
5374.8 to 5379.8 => 2.06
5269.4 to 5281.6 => 1.79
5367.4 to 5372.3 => 1.7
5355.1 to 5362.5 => 1.97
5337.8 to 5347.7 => 1.9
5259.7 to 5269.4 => 1.74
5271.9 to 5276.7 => 1.79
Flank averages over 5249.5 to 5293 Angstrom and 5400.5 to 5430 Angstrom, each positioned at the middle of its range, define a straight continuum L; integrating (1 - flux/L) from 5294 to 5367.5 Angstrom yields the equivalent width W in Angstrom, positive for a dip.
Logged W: -3.6 Angstrom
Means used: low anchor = 1.83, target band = 1.92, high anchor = 1.83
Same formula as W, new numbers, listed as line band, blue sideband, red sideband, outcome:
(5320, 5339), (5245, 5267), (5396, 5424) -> 0.7 Angstrom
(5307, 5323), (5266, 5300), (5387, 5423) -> -1.5 Angstrom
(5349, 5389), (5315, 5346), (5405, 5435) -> -2.2 Angstrom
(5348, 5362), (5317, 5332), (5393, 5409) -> -1.2 Angstrom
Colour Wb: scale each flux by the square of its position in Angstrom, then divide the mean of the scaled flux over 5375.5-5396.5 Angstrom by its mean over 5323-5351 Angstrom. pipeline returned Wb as 1.10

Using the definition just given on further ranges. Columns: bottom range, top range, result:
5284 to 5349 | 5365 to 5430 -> 1.01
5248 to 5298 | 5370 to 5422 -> 1.07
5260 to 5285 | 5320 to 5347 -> 1.06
